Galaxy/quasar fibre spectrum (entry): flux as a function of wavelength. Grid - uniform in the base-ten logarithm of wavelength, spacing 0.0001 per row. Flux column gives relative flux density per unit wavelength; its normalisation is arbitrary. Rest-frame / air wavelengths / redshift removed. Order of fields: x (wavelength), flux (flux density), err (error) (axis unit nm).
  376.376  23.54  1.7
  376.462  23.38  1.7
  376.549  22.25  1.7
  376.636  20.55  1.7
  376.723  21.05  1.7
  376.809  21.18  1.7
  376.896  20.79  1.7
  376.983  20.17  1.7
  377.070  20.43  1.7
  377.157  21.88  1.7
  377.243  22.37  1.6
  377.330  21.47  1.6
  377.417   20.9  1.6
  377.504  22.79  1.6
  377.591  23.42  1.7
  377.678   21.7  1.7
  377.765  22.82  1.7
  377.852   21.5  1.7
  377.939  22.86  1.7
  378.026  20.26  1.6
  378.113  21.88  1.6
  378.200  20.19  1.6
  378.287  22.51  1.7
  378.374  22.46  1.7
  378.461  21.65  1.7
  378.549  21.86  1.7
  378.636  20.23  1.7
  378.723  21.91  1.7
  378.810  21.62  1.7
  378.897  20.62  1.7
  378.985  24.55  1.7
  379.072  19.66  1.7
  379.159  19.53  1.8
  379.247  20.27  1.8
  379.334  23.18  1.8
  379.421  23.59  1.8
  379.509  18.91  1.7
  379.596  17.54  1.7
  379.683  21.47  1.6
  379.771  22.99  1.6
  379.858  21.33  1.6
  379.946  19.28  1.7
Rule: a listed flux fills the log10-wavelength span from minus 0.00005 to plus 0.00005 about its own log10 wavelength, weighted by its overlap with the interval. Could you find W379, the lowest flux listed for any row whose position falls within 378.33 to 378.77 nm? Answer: 20.23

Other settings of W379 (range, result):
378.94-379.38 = 19.53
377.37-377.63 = 20.9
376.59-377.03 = 20.17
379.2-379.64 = 17.54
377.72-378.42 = 20.19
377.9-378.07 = 20.26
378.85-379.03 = 20.62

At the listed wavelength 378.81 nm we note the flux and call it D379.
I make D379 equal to 21.62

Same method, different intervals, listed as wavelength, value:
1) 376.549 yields 22.25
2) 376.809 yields 21.18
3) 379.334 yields 23.18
